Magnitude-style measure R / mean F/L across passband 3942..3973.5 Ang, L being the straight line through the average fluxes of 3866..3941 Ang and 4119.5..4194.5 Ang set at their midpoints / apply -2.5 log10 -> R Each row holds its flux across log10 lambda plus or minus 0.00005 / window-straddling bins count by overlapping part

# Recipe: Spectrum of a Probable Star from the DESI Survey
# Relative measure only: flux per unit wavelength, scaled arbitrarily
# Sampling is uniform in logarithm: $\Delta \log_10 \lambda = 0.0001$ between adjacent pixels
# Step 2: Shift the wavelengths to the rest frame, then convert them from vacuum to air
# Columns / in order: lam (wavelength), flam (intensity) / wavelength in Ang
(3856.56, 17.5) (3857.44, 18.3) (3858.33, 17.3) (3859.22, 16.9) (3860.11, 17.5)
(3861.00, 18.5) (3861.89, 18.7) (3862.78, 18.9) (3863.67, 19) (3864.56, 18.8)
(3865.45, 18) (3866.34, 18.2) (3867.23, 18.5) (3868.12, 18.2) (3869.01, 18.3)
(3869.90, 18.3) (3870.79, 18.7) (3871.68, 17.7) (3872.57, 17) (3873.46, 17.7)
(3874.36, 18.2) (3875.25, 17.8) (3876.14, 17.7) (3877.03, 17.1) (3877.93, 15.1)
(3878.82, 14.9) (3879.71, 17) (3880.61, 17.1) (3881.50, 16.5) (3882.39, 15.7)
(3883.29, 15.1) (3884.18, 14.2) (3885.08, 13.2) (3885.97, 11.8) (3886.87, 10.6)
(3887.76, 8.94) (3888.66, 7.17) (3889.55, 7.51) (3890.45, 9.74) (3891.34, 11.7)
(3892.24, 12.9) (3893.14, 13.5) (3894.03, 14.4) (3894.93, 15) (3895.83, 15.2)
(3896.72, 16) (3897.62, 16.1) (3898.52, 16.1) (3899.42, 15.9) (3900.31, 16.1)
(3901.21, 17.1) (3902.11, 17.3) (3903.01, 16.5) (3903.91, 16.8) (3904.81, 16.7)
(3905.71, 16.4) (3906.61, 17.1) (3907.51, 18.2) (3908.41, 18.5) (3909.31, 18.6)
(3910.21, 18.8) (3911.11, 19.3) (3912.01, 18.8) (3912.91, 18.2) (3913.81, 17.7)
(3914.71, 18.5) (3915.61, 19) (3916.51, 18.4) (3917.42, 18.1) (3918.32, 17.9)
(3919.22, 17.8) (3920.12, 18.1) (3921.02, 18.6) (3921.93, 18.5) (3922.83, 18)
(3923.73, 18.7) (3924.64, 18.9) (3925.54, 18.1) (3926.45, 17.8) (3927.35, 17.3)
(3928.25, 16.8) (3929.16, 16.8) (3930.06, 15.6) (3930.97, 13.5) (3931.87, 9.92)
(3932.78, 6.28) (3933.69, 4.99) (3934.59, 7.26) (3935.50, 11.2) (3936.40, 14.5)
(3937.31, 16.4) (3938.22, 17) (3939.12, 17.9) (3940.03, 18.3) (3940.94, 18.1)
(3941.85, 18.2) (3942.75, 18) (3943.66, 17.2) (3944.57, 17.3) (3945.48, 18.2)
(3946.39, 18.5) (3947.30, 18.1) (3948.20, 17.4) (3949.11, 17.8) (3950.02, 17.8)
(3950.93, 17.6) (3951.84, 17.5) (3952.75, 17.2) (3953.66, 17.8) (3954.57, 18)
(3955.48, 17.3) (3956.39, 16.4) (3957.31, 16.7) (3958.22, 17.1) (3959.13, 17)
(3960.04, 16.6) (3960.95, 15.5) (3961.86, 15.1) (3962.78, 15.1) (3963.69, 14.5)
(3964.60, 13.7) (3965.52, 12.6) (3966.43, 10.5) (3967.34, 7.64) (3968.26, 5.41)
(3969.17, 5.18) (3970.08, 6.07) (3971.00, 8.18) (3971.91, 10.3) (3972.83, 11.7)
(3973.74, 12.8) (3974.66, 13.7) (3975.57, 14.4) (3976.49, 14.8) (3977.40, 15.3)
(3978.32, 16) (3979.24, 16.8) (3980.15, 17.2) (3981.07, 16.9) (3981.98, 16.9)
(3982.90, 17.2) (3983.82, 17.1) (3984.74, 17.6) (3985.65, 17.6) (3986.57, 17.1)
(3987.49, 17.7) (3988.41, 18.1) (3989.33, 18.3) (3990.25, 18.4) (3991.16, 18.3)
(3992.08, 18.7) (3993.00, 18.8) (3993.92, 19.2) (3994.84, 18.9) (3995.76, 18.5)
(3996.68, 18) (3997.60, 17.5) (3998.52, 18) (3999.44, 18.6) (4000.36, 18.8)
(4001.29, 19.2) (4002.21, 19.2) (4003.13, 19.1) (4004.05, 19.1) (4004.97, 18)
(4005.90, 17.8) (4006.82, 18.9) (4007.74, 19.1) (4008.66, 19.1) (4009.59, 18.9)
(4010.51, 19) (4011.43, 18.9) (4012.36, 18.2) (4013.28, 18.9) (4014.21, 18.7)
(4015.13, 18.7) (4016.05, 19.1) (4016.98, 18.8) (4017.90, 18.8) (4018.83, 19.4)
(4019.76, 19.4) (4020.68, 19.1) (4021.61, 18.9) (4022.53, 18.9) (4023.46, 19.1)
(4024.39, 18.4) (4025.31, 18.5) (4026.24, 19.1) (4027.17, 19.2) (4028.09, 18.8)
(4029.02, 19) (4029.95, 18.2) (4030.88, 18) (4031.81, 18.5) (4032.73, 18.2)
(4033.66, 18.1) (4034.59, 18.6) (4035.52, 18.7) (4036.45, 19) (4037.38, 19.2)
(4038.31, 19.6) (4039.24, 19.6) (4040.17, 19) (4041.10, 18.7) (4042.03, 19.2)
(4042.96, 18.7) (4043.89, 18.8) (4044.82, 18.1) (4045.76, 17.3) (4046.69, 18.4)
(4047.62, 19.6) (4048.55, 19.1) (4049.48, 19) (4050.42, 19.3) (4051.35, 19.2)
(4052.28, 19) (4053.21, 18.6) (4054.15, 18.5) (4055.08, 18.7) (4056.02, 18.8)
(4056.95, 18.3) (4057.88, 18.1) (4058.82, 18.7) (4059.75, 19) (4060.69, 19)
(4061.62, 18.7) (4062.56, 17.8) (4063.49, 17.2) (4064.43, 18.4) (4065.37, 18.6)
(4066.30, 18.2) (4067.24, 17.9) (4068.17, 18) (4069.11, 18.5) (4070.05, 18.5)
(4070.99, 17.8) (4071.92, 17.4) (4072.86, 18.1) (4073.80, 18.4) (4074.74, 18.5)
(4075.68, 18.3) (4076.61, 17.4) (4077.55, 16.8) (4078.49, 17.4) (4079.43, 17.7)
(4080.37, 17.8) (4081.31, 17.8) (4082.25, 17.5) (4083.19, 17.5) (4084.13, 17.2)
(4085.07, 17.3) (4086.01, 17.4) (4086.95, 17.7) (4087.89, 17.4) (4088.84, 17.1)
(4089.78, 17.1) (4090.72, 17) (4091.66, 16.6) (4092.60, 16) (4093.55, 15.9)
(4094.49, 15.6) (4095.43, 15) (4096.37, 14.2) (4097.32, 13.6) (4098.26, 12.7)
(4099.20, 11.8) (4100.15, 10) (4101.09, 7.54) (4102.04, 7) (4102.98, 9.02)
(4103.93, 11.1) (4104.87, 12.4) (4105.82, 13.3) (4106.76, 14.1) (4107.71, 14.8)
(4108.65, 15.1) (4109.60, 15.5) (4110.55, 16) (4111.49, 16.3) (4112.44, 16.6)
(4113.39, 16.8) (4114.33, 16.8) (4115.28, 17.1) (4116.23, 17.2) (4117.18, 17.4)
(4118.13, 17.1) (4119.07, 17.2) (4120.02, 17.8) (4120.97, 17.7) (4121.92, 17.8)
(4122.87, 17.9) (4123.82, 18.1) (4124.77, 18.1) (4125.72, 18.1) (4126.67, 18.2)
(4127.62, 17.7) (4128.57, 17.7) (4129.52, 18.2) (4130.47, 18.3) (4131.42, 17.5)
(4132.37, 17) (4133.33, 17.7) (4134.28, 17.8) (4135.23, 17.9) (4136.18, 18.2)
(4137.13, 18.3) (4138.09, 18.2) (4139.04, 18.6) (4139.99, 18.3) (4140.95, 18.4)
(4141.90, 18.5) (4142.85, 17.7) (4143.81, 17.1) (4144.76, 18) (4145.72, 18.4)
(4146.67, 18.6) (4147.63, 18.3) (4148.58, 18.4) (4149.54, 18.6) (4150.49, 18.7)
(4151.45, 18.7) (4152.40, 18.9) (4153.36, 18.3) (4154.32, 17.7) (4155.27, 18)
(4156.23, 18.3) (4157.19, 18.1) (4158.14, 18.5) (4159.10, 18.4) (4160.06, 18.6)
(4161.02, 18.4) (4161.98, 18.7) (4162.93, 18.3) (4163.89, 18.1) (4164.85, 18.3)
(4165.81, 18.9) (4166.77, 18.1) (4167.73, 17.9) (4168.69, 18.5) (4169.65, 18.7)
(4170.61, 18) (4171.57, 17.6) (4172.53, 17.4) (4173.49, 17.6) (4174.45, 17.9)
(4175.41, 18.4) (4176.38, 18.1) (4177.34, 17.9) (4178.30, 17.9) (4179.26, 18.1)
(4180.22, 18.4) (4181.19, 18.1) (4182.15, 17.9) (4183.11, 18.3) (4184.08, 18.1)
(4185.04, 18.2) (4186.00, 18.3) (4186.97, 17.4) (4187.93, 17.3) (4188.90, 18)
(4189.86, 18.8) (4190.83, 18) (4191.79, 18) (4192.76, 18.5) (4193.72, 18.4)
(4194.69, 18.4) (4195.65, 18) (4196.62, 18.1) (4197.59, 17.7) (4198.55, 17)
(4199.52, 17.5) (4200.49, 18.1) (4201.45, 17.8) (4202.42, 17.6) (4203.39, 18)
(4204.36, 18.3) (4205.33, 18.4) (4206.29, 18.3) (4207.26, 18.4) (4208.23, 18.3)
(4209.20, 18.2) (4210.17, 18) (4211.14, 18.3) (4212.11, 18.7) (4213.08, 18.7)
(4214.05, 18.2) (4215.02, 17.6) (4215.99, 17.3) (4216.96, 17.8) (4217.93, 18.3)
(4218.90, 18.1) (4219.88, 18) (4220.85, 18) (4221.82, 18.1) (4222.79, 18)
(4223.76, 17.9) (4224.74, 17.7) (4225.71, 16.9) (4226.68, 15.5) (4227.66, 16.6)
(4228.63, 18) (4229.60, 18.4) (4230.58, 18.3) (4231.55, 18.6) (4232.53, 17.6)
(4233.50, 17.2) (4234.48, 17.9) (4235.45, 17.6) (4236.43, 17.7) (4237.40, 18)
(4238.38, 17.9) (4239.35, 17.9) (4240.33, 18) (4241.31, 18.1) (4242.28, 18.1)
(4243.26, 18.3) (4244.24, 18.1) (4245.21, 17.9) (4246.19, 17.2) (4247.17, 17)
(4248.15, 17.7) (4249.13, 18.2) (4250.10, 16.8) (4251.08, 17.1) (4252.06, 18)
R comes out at 0.111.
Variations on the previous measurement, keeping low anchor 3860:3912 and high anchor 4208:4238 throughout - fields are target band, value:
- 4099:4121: 0.20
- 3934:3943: 0.06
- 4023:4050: -0.11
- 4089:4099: 0.12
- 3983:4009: -0.11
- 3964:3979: 0.42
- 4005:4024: -0.13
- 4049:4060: -0.11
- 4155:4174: -0.04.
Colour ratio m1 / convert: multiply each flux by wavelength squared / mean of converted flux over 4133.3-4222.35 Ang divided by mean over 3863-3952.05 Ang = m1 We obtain 1.28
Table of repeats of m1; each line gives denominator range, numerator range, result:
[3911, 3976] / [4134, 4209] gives 1.32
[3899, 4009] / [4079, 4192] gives 1.14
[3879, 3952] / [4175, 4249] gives 1.31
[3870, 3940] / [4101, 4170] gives 1.23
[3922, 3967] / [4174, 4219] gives 1.29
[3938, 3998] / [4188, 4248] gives 1.27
